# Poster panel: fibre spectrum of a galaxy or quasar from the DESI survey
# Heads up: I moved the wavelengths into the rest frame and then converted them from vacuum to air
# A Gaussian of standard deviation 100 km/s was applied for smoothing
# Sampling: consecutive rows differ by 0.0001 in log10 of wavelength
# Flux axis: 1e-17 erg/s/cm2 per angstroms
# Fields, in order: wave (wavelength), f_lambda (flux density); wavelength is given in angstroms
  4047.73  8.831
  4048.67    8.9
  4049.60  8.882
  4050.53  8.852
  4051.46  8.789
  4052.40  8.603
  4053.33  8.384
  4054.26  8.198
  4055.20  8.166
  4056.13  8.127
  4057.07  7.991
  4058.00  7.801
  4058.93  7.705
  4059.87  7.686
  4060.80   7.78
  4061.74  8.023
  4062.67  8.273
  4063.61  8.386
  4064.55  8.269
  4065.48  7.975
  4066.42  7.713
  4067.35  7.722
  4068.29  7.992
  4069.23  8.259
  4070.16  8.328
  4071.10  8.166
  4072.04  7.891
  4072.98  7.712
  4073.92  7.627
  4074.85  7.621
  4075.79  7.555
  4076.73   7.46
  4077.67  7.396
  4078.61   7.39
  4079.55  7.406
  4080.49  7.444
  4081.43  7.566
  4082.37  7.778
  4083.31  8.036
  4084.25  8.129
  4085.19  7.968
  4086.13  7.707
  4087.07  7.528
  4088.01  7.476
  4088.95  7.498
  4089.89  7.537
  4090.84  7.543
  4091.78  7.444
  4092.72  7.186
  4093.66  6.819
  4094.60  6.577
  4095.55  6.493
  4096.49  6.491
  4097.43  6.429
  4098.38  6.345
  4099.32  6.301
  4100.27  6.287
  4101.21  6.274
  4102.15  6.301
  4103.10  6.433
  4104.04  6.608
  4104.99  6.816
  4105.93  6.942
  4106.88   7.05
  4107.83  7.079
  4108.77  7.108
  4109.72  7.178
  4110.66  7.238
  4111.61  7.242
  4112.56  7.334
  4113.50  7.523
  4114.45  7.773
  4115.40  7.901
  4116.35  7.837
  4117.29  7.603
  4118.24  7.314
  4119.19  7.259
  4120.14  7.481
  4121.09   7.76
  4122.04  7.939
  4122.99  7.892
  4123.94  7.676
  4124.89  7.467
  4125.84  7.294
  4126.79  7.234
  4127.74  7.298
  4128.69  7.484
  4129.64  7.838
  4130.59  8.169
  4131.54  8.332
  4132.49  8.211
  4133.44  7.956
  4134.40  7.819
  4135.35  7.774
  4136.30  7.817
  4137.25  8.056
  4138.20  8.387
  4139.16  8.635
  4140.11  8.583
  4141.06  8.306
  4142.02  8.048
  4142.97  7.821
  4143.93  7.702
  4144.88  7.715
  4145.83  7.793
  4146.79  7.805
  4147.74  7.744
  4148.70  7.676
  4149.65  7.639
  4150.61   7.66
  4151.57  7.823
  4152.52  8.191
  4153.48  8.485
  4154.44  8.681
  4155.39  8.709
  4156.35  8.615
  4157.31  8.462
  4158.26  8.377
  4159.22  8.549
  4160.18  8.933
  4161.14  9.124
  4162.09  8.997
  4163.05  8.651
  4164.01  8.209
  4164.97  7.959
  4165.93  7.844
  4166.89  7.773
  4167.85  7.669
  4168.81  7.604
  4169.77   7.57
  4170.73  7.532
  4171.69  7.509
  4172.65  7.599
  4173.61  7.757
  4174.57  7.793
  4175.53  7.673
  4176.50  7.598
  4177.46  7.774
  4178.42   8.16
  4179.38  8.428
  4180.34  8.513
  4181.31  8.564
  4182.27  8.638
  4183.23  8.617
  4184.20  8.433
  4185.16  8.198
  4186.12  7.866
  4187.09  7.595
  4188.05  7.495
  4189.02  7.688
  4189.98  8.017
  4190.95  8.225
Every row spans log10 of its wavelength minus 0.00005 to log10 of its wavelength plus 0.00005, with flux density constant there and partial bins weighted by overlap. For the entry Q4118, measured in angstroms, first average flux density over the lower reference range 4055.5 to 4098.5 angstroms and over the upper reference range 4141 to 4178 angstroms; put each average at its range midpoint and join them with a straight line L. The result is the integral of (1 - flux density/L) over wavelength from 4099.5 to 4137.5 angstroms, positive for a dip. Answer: 2.08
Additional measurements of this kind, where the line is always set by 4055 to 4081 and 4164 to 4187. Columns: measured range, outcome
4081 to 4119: 3.44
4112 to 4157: 0.23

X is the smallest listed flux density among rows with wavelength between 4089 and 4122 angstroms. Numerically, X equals 6.274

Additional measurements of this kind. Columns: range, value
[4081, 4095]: 6.577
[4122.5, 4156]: 7.234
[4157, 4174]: 7.509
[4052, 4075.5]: 7.621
